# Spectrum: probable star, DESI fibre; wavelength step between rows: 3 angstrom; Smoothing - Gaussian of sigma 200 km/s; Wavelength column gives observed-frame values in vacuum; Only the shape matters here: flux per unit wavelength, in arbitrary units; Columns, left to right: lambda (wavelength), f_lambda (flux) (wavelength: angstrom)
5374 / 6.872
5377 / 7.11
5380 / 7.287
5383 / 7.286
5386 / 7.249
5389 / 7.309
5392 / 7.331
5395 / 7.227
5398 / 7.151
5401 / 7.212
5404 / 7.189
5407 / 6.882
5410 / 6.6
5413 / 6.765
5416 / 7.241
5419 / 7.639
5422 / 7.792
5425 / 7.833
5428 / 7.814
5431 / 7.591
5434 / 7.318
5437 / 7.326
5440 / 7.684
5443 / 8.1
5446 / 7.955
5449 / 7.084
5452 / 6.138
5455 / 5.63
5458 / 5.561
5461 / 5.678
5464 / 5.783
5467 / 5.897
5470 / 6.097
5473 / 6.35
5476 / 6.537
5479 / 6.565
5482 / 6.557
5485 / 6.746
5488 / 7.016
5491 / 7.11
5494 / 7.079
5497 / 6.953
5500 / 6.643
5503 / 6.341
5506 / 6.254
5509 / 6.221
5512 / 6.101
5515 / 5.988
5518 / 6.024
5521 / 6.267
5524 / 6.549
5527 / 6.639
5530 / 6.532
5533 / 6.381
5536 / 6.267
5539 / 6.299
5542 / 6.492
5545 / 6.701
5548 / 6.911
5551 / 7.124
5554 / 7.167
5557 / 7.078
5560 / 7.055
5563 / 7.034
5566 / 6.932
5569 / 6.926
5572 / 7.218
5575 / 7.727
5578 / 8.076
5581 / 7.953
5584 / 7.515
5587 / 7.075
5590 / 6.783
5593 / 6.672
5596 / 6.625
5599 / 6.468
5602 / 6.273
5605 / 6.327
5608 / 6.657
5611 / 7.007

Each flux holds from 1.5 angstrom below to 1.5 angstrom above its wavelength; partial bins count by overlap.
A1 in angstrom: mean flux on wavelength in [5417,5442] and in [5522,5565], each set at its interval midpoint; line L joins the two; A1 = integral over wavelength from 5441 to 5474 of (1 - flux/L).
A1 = 4.5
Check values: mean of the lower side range 7.63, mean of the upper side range 6.73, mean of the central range 6.41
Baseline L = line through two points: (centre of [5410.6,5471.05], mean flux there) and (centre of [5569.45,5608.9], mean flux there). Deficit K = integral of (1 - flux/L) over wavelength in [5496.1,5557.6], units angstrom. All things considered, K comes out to 4.3 angstrom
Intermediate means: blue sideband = 6.95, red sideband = 7.03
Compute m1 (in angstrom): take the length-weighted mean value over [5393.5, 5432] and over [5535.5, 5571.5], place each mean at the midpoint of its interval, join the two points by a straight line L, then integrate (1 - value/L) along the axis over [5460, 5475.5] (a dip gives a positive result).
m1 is 2.4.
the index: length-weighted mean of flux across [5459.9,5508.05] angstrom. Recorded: 6.48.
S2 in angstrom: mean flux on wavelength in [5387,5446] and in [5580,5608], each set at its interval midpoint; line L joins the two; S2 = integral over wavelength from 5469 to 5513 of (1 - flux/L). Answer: 3.5 angstrom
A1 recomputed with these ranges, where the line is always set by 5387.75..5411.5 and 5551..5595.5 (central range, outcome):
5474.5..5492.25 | 1.0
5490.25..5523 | 3.3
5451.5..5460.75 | 1.8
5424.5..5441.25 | -1.1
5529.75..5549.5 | 1.9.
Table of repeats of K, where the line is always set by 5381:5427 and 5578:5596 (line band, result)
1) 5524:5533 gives 0.9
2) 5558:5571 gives 0.4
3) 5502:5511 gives 1.2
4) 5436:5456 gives 0.2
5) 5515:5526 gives 1.5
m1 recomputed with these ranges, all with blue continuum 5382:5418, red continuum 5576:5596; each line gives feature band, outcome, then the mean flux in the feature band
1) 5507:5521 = 2.2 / 6.11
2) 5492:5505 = 0.8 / 6.75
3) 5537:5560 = 1.4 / 6.83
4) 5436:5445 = -0.7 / 7.74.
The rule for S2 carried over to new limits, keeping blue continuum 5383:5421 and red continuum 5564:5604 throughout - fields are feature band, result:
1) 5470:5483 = 1.24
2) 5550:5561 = -0.02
